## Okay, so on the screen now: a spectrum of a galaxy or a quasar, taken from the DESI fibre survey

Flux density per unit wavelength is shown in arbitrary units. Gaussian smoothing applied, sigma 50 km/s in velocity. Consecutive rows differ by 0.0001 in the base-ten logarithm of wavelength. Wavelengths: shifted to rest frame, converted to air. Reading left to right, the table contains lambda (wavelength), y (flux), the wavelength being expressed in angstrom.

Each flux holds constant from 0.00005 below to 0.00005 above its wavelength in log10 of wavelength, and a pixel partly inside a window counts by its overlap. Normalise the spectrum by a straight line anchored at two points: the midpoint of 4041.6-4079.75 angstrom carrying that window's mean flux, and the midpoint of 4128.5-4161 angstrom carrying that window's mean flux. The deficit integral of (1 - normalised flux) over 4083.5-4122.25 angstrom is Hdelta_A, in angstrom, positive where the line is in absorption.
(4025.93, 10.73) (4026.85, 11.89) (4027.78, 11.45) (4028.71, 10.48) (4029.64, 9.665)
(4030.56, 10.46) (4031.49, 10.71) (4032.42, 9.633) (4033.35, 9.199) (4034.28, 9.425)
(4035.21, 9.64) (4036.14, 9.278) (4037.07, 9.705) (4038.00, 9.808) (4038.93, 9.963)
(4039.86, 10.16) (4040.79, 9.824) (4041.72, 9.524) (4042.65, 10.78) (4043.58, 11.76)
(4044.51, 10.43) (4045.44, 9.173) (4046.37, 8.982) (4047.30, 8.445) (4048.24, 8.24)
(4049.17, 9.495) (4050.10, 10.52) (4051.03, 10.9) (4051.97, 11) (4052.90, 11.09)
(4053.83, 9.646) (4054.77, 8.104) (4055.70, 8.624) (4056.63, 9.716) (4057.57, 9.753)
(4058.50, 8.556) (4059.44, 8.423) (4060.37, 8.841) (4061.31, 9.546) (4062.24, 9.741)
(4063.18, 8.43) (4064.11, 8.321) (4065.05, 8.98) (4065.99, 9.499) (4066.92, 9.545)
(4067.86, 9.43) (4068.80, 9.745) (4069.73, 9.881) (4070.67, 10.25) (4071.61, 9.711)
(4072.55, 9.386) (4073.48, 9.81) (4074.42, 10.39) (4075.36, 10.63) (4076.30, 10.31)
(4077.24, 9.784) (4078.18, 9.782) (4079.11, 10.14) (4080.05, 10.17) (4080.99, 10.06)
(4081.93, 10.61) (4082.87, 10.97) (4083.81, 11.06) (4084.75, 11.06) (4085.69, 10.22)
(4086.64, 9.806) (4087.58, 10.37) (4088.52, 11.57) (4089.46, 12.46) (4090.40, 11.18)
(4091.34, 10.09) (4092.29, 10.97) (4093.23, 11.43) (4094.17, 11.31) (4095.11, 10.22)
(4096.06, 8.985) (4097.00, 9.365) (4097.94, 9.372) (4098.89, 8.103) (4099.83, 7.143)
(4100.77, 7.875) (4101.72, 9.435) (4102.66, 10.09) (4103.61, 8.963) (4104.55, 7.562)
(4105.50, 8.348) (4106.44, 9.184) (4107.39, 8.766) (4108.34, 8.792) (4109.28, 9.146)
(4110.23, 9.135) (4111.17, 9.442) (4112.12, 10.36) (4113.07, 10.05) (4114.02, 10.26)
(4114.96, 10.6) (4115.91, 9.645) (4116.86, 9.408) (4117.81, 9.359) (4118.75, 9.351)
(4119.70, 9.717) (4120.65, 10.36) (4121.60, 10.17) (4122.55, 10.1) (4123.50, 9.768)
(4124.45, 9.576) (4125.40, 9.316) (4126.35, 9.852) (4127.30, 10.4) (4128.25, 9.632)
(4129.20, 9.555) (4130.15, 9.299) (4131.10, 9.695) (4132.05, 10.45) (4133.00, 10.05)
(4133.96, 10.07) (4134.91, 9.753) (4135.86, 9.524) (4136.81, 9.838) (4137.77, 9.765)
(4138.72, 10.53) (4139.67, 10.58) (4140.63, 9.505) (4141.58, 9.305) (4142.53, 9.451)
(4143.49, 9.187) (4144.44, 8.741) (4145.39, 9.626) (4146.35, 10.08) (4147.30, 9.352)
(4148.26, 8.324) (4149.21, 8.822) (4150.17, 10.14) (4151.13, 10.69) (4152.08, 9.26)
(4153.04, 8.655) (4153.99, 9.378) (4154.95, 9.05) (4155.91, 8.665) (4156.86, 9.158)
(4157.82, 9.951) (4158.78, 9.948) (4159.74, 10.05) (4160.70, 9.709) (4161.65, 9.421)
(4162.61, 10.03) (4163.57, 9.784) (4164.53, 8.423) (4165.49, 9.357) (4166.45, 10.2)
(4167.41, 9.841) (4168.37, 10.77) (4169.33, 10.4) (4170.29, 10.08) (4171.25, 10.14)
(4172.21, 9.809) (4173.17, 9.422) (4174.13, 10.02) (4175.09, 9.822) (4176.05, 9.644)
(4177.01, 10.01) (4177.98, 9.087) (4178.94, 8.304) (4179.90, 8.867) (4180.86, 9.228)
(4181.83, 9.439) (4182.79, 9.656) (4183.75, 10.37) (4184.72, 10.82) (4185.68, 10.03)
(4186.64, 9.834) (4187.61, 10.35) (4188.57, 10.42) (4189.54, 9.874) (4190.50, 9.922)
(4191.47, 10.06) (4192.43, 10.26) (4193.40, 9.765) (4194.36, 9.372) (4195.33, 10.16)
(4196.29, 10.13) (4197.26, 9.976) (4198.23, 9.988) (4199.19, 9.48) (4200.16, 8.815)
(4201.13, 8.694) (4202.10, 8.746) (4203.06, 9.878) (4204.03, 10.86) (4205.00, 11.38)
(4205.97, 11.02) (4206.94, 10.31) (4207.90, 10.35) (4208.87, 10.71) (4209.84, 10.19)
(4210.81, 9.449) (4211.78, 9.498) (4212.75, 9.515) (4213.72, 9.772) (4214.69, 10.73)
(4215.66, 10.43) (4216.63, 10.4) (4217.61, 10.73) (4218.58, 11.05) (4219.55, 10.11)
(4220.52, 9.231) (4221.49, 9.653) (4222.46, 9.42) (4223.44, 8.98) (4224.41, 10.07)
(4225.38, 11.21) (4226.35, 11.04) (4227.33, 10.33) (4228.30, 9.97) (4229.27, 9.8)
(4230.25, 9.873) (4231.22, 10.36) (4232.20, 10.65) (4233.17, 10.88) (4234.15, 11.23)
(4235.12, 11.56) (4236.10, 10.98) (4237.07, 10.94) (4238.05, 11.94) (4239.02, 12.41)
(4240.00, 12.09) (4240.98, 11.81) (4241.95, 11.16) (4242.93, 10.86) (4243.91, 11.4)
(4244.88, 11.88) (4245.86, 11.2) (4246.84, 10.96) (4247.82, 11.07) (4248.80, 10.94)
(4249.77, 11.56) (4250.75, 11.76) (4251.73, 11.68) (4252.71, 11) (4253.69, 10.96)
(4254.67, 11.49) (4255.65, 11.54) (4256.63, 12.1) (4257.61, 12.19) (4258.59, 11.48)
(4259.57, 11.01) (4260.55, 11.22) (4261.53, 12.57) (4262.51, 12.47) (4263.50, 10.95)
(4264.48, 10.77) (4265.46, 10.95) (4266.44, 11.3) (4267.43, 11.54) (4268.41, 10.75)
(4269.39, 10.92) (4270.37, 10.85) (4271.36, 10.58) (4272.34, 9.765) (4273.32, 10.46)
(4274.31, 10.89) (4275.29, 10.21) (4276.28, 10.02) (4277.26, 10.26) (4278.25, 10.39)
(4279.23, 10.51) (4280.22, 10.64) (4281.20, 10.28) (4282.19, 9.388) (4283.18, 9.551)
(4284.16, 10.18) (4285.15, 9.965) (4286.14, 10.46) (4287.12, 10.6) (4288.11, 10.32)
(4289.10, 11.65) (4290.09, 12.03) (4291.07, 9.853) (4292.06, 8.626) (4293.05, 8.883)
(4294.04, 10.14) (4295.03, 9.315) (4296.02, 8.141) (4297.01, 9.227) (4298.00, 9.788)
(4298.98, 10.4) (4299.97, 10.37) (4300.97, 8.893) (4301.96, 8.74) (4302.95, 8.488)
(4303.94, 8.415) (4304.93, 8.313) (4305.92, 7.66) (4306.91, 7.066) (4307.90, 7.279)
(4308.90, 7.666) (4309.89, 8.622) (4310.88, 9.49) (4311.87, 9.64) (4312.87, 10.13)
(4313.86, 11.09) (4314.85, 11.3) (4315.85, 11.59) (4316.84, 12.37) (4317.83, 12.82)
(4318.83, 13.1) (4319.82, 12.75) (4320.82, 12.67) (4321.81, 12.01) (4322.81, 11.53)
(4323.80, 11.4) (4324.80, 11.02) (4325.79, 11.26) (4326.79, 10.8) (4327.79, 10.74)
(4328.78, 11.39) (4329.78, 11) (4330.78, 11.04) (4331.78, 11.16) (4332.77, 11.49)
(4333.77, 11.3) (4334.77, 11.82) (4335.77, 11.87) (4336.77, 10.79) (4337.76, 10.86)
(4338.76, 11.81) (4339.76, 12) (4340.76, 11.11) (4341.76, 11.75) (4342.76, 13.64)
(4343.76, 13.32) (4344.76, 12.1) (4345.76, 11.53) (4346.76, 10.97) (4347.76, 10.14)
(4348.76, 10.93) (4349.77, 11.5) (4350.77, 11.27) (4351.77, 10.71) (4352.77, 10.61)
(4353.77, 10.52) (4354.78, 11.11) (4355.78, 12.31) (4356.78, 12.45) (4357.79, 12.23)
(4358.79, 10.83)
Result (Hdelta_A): -0.60 angstrom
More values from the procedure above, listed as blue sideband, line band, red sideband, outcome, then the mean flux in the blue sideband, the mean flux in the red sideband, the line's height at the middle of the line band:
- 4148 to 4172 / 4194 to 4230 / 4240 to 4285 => 1.0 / 9.62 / 11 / 10.3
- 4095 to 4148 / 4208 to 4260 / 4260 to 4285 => -2.1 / 9.49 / 10.7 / 10.4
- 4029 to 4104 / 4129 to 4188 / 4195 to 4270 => 3.8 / 9.82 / 10.7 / 10.3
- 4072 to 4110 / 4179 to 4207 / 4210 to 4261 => 1.8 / 9.87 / 10.8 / 10.6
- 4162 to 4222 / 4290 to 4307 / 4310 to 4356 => 3.0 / 9.91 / 11.4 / 11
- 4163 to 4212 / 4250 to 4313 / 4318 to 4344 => 4.7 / 9.87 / 11.7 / 11.1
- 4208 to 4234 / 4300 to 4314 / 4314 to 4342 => 3.3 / 10.2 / 11.6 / 11.3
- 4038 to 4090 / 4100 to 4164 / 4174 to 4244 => 3.2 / 9.89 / 10.2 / 10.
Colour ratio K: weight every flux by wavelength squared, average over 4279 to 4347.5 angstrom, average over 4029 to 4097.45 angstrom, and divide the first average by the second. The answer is 1.2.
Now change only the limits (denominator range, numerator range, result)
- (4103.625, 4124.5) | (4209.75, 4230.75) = 1.12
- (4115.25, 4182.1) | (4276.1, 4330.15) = 1.14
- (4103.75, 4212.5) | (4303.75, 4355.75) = 1.22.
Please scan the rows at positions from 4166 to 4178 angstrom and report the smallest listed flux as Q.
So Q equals 9.087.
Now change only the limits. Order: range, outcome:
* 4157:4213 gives 8.304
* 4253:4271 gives 10.75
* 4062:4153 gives 7.143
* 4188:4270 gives 8.694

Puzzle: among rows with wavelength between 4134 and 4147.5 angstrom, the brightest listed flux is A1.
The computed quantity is 10.58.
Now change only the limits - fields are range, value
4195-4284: 12.57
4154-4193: 10.82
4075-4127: 12.46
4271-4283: 10.89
